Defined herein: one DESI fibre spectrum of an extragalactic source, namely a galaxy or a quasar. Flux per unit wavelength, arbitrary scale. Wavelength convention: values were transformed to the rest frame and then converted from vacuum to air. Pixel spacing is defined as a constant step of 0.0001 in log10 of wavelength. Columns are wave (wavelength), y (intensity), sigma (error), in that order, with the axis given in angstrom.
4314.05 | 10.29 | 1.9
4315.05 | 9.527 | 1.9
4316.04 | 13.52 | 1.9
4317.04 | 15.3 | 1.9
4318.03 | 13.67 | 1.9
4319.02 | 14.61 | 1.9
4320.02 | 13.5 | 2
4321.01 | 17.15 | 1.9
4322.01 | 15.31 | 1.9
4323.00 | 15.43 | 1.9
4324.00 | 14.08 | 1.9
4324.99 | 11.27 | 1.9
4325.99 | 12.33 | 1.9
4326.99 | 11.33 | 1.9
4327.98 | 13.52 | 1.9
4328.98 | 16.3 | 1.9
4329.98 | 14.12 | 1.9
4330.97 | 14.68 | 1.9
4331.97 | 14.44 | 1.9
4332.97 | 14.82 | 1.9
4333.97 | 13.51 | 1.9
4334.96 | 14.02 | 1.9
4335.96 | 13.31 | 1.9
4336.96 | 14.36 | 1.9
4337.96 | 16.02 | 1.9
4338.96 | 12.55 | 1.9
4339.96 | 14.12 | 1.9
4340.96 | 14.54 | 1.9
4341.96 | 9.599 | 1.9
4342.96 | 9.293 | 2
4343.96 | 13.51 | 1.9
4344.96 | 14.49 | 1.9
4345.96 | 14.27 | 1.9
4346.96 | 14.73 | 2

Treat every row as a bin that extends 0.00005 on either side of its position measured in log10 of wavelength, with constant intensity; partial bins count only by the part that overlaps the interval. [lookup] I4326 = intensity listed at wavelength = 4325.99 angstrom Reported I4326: 12.33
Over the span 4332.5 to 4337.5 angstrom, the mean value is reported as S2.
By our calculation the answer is 14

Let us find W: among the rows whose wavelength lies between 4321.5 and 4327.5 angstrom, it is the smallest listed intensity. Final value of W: 11.27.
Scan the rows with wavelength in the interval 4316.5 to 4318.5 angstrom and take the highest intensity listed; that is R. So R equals 15.3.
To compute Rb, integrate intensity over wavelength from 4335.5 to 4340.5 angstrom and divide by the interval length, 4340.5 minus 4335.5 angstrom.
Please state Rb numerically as 14.1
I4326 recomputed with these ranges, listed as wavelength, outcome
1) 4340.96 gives 14.54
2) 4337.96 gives 16.02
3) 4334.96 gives 14.02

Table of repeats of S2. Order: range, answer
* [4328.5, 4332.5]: 14.9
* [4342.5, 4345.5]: 12.5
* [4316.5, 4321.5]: 14.8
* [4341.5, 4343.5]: 9.52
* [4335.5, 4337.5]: 13.9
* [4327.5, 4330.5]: 14.7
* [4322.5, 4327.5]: 12.9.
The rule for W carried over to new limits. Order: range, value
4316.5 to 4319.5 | 13.67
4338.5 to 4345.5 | 9.293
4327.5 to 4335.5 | 13.51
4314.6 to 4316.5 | 9.527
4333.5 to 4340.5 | 12.55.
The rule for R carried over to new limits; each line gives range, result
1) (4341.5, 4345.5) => 14.49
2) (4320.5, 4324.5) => 17.15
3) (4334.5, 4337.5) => 14.36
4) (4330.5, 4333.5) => 14.82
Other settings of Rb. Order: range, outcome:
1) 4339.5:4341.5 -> 14.2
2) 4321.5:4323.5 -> 15.4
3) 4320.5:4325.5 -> 14.6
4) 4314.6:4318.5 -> 13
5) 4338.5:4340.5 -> 13.4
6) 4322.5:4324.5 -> 14.8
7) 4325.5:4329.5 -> 13.4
